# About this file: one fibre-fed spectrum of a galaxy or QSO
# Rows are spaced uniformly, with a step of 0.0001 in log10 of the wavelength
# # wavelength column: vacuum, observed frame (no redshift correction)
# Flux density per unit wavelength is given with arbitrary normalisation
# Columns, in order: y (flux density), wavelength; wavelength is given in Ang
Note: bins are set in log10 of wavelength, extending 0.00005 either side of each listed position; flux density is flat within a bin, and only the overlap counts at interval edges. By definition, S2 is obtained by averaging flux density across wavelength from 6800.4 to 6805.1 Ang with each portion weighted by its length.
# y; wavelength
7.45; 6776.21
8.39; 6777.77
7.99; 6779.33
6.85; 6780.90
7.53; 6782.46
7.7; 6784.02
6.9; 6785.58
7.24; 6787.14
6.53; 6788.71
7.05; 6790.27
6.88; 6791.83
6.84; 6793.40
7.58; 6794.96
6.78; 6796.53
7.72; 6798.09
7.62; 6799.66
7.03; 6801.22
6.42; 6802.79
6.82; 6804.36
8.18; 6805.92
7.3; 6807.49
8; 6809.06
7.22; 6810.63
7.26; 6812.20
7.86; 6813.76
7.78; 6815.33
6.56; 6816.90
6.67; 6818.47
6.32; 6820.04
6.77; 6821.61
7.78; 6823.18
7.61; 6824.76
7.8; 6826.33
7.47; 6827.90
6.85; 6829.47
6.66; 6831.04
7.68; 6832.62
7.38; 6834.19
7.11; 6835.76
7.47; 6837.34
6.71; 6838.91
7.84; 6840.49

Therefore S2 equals 6.76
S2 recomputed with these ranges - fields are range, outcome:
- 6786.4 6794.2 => 6.91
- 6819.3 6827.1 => 7.26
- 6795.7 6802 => 7.29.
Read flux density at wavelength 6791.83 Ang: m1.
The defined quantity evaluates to 6.88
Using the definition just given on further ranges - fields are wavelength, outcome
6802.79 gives 6.42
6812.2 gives 7.26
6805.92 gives 8.18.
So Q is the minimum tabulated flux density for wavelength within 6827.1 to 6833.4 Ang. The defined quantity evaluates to 6.66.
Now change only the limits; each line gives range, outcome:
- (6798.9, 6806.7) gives 6.42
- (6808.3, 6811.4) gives 7.22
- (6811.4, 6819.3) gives 6.56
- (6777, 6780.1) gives 7.99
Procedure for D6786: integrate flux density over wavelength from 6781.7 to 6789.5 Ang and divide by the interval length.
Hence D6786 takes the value 7.18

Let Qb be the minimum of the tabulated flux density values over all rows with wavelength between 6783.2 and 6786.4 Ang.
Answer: 6.9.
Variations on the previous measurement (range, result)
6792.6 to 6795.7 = 6.84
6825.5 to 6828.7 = 7.47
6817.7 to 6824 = 6.32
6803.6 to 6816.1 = 6.82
